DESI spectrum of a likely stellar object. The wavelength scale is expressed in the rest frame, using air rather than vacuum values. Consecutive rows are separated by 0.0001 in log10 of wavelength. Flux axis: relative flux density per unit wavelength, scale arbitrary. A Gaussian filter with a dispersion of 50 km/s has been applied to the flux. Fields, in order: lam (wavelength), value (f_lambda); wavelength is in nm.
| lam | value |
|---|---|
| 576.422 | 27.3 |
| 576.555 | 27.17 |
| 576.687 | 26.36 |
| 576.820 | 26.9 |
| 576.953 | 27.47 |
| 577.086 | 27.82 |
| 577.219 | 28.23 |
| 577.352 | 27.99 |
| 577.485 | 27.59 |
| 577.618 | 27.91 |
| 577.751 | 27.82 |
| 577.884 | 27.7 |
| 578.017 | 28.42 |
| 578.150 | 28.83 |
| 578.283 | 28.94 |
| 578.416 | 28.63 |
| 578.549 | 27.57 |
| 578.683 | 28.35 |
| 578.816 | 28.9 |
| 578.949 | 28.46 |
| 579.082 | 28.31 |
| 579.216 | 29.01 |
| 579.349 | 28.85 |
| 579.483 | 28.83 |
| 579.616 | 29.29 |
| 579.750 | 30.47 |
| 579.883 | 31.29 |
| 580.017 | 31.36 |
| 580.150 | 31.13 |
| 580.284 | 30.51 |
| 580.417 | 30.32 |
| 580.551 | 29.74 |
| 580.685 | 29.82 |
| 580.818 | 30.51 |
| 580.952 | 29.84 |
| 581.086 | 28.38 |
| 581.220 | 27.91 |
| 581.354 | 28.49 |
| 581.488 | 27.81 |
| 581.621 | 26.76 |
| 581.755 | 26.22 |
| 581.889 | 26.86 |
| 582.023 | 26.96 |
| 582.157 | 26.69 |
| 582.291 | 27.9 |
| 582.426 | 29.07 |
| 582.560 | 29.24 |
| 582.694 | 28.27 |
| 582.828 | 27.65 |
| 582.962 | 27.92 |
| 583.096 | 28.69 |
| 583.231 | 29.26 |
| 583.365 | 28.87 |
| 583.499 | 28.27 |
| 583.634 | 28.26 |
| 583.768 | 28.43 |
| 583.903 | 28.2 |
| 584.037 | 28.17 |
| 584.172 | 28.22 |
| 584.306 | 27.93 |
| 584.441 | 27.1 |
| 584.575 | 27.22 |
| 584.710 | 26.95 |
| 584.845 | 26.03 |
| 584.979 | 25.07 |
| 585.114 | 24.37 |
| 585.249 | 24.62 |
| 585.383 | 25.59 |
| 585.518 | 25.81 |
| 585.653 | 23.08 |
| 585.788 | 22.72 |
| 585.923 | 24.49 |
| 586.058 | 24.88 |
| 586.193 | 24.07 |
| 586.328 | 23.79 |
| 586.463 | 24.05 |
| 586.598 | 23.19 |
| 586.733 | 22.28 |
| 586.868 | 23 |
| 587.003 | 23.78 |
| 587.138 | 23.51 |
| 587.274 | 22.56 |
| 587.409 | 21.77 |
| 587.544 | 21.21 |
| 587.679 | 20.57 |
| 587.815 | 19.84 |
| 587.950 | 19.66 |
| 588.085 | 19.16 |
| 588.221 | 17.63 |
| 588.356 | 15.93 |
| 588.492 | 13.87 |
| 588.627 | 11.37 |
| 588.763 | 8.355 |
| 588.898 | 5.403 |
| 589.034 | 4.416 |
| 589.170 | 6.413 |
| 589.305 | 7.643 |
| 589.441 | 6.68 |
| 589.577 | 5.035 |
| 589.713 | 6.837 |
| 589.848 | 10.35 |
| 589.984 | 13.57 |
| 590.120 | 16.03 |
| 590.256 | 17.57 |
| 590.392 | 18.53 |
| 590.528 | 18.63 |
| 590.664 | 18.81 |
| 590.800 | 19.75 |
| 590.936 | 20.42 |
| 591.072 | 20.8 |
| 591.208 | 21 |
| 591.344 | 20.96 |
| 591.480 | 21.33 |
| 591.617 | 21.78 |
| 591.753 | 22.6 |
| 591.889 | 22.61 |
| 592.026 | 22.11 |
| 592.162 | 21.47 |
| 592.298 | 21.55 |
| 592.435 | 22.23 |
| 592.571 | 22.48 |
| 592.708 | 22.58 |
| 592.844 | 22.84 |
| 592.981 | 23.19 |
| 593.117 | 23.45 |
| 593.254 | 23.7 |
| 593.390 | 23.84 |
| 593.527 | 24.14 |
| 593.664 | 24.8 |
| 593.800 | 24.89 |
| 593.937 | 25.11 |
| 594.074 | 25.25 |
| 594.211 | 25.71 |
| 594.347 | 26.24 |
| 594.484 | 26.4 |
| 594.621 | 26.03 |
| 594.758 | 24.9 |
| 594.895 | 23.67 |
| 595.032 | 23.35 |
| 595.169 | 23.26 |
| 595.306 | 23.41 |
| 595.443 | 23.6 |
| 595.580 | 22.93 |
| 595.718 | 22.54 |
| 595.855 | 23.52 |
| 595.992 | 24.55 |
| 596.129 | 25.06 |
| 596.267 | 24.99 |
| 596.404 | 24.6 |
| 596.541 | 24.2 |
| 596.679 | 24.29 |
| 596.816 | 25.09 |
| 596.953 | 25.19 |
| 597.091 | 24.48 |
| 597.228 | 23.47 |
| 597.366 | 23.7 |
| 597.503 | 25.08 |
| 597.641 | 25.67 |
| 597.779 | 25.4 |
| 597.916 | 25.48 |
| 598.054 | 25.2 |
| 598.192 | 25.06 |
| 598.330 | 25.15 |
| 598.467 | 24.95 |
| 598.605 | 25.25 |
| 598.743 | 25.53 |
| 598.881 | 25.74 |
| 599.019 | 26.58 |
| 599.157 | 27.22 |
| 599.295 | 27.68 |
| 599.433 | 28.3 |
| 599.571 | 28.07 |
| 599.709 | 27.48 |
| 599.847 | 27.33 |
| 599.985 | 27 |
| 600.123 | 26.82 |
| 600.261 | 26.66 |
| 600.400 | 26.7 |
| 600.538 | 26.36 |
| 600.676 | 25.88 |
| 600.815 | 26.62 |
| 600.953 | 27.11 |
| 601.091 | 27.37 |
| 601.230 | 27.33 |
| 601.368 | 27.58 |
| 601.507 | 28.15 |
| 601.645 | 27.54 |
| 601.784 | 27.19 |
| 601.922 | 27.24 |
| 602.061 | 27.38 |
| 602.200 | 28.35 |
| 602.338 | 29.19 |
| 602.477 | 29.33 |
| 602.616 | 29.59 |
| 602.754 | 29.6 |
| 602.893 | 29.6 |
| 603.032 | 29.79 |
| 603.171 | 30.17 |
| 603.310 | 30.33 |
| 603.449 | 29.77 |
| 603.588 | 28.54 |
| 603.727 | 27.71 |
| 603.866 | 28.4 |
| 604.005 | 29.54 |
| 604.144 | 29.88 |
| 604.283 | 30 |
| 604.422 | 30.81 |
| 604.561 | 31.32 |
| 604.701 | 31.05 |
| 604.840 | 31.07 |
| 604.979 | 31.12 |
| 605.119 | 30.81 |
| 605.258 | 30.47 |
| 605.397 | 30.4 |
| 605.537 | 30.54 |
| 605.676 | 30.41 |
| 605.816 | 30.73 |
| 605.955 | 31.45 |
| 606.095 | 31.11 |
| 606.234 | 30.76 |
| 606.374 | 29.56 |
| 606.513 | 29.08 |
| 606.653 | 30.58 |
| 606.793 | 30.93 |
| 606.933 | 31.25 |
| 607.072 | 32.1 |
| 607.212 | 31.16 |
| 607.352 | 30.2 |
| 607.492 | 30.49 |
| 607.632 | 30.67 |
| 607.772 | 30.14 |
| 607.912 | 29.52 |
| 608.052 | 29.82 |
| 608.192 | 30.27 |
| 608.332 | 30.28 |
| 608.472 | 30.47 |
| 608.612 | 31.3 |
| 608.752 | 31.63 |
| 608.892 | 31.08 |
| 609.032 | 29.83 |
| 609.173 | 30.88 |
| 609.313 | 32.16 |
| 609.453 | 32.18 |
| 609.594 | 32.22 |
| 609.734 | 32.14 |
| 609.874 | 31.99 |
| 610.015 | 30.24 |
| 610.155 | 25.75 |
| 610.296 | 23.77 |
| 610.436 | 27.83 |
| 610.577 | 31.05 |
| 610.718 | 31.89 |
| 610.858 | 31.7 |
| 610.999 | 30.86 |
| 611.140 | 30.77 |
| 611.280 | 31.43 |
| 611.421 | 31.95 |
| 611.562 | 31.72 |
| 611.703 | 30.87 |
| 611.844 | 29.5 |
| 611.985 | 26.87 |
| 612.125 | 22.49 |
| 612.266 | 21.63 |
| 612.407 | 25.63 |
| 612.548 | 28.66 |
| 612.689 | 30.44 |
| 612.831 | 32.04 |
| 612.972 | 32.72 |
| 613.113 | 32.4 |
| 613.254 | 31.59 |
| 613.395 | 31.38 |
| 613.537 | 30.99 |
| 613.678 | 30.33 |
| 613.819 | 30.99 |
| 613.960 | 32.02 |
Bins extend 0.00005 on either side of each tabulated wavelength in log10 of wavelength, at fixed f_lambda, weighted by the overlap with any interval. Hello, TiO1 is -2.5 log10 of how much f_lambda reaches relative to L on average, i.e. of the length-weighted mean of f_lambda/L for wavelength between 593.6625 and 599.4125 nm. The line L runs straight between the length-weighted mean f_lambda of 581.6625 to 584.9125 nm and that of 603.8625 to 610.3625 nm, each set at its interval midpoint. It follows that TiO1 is 0.18 mag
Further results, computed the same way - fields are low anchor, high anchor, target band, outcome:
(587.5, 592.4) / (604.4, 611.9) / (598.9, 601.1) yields -0.12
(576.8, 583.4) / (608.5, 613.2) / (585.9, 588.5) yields 0.32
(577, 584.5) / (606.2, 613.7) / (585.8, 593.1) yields 0.49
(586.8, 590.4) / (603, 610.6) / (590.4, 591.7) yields -0.20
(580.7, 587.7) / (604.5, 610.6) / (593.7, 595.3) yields 0.13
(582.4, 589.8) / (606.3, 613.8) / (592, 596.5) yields 0.03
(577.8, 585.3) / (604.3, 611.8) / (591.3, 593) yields 0.30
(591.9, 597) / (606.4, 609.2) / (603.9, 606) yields -0.05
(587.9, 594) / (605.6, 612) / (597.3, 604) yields -0.11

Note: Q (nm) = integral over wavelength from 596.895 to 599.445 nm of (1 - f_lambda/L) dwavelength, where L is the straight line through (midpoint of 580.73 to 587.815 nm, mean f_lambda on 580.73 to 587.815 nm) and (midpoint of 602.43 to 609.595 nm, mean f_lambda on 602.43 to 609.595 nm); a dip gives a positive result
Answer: 0.300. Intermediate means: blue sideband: 26.1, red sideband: 30.4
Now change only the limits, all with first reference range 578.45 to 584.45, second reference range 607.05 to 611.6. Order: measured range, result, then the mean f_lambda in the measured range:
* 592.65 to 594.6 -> 0.332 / 24.5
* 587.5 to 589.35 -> 0.984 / 13.7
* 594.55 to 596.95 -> 0.445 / 24.1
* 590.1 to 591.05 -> 0.341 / 18.8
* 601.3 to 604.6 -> 0.122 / 29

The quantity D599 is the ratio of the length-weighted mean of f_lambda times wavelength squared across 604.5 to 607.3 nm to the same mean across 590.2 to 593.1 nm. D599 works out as 1.53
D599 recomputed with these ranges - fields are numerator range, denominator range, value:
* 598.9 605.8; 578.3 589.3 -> 1.22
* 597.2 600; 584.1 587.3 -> 1.10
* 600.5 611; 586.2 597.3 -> 1.52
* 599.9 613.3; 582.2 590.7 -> 1.49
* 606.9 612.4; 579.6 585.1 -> 1.16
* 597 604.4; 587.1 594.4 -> 1.51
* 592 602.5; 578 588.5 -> 1.01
